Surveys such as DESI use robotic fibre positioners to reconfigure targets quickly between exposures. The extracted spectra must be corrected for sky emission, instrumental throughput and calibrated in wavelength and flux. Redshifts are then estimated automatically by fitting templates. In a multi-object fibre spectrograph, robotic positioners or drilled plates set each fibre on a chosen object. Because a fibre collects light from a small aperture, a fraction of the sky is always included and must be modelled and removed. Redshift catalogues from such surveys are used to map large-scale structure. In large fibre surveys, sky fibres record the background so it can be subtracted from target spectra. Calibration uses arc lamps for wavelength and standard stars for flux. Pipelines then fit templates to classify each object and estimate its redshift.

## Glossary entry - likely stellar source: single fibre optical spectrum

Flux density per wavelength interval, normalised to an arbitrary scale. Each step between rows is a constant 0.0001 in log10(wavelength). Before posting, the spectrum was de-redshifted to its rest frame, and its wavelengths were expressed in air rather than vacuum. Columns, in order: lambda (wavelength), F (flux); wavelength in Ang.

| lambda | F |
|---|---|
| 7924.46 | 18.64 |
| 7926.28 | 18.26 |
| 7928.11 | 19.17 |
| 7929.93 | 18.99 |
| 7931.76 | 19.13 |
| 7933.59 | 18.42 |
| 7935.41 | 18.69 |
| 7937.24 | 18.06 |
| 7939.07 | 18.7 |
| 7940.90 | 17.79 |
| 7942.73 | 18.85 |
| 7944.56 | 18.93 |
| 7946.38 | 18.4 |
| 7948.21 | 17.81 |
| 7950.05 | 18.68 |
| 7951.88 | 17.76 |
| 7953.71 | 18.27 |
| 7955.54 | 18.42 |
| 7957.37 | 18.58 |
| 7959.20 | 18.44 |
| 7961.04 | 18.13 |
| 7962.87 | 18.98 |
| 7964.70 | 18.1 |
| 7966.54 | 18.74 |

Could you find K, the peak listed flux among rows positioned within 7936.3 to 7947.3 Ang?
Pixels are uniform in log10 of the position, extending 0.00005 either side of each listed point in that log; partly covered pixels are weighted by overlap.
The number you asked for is 18.93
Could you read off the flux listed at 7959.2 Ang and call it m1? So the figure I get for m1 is 18.44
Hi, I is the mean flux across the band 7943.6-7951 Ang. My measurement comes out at 18.5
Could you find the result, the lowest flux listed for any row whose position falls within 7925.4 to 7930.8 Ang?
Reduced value 18.26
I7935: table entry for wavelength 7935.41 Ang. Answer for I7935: 18.69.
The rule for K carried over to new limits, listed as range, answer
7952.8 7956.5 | 18.42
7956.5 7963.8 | 18.98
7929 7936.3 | 19.13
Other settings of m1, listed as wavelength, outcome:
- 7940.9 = 17.79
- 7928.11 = 19.17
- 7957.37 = 18.58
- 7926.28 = 18.26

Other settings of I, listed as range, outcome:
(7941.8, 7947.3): 18.7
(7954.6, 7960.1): 18.5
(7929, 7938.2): 18.7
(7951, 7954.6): 18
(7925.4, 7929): 18.7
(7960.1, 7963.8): 18.6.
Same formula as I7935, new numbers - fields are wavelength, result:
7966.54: 18.74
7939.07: 18.7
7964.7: 18.1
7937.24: 18.06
